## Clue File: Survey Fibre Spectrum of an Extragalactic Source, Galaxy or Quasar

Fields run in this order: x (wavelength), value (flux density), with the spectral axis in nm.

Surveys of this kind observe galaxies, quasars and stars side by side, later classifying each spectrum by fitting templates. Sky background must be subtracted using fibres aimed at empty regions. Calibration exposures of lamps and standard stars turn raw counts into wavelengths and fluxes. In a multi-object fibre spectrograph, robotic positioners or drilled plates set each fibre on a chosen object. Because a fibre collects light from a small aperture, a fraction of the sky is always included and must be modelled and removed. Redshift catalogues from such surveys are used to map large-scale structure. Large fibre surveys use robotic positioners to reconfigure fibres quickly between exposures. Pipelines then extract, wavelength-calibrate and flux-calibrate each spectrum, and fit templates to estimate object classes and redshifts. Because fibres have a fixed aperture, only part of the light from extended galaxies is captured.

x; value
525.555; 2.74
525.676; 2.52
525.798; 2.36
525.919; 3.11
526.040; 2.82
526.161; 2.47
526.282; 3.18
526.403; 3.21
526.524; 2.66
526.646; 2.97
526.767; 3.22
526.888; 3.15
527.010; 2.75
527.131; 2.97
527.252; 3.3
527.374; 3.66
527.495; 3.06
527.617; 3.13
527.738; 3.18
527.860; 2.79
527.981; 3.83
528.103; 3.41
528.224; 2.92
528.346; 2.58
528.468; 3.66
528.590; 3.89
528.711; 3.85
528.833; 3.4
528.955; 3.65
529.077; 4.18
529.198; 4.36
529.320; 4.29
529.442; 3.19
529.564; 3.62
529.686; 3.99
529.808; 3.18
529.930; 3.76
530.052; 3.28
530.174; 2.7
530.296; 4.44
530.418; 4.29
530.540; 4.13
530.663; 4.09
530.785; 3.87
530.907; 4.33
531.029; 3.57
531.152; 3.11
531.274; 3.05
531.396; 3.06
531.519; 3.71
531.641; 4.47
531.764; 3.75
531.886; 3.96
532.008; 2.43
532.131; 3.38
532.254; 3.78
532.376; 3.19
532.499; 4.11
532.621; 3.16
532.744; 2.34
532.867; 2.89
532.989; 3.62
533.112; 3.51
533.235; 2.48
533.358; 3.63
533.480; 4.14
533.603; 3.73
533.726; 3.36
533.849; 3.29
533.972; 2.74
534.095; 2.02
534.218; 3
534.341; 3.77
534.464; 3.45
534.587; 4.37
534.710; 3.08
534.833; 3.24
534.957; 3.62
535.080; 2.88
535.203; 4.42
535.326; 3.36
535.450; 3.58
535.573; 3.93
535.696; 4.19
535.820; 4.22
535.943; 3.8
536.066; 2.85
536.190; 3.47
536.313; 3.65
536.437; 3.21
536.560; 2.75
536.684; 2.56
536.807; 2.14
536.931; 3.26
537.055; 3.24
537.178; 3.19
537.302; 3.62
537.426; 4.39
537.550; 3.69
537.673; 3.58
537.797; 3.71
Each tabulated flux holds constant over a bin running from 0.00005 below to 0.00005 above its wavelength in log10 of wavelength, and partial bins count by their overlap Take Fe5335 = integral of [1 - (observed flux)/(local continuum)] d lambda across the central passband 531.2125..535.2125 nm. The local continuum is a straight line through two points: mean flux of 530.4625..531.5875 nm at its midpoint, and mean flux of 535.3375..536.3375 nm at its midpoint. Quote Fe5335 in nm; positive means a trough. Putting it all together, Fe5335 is 0.34 nm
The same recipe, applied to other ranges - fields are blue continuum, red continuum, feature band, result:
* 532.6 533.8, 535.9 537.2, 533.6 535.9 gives -0.21 nm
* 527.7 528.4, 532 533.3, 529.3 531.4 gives -0.34 nm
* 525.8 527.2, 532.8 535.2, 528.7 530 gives -0.29 nm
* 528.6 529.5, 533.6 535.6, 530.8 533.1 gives 0.10 nm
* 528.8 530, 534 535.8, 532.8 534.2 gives 0.14 nm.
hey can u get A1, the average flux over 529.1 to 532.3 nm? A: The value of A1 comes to 3.69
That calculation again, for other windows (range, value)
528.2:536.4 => 3.54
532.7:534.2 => 3.15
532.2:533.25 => 3.26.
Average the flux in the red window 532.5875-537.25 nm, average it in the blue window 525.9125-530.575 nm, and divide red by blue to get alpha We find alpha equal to 0.98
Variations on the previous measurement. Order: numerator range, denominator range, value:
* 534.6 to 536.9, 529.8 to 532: 0.92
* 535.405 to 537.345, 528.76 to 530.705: 0.89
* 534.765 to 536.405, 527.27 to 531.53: 1.01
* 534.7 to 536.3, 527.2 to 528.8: 1.08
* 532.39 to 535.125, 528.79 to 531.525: 0.89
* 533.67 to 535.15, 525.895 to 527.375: 1.08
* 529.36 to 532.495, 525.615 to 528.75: 1.17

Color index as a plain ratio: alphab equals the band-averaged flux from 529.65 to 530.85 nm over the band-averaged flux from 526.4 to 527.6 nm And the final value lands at 1.2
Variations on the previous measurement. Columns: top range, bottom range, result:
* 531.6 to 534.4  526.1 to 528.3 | 1.07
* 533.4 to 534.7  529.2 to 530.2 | 0.94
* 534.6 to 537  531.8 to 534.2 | 1.05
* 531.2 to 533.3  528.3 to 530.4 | 0.91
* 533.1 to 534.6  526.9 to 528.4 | 1.06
